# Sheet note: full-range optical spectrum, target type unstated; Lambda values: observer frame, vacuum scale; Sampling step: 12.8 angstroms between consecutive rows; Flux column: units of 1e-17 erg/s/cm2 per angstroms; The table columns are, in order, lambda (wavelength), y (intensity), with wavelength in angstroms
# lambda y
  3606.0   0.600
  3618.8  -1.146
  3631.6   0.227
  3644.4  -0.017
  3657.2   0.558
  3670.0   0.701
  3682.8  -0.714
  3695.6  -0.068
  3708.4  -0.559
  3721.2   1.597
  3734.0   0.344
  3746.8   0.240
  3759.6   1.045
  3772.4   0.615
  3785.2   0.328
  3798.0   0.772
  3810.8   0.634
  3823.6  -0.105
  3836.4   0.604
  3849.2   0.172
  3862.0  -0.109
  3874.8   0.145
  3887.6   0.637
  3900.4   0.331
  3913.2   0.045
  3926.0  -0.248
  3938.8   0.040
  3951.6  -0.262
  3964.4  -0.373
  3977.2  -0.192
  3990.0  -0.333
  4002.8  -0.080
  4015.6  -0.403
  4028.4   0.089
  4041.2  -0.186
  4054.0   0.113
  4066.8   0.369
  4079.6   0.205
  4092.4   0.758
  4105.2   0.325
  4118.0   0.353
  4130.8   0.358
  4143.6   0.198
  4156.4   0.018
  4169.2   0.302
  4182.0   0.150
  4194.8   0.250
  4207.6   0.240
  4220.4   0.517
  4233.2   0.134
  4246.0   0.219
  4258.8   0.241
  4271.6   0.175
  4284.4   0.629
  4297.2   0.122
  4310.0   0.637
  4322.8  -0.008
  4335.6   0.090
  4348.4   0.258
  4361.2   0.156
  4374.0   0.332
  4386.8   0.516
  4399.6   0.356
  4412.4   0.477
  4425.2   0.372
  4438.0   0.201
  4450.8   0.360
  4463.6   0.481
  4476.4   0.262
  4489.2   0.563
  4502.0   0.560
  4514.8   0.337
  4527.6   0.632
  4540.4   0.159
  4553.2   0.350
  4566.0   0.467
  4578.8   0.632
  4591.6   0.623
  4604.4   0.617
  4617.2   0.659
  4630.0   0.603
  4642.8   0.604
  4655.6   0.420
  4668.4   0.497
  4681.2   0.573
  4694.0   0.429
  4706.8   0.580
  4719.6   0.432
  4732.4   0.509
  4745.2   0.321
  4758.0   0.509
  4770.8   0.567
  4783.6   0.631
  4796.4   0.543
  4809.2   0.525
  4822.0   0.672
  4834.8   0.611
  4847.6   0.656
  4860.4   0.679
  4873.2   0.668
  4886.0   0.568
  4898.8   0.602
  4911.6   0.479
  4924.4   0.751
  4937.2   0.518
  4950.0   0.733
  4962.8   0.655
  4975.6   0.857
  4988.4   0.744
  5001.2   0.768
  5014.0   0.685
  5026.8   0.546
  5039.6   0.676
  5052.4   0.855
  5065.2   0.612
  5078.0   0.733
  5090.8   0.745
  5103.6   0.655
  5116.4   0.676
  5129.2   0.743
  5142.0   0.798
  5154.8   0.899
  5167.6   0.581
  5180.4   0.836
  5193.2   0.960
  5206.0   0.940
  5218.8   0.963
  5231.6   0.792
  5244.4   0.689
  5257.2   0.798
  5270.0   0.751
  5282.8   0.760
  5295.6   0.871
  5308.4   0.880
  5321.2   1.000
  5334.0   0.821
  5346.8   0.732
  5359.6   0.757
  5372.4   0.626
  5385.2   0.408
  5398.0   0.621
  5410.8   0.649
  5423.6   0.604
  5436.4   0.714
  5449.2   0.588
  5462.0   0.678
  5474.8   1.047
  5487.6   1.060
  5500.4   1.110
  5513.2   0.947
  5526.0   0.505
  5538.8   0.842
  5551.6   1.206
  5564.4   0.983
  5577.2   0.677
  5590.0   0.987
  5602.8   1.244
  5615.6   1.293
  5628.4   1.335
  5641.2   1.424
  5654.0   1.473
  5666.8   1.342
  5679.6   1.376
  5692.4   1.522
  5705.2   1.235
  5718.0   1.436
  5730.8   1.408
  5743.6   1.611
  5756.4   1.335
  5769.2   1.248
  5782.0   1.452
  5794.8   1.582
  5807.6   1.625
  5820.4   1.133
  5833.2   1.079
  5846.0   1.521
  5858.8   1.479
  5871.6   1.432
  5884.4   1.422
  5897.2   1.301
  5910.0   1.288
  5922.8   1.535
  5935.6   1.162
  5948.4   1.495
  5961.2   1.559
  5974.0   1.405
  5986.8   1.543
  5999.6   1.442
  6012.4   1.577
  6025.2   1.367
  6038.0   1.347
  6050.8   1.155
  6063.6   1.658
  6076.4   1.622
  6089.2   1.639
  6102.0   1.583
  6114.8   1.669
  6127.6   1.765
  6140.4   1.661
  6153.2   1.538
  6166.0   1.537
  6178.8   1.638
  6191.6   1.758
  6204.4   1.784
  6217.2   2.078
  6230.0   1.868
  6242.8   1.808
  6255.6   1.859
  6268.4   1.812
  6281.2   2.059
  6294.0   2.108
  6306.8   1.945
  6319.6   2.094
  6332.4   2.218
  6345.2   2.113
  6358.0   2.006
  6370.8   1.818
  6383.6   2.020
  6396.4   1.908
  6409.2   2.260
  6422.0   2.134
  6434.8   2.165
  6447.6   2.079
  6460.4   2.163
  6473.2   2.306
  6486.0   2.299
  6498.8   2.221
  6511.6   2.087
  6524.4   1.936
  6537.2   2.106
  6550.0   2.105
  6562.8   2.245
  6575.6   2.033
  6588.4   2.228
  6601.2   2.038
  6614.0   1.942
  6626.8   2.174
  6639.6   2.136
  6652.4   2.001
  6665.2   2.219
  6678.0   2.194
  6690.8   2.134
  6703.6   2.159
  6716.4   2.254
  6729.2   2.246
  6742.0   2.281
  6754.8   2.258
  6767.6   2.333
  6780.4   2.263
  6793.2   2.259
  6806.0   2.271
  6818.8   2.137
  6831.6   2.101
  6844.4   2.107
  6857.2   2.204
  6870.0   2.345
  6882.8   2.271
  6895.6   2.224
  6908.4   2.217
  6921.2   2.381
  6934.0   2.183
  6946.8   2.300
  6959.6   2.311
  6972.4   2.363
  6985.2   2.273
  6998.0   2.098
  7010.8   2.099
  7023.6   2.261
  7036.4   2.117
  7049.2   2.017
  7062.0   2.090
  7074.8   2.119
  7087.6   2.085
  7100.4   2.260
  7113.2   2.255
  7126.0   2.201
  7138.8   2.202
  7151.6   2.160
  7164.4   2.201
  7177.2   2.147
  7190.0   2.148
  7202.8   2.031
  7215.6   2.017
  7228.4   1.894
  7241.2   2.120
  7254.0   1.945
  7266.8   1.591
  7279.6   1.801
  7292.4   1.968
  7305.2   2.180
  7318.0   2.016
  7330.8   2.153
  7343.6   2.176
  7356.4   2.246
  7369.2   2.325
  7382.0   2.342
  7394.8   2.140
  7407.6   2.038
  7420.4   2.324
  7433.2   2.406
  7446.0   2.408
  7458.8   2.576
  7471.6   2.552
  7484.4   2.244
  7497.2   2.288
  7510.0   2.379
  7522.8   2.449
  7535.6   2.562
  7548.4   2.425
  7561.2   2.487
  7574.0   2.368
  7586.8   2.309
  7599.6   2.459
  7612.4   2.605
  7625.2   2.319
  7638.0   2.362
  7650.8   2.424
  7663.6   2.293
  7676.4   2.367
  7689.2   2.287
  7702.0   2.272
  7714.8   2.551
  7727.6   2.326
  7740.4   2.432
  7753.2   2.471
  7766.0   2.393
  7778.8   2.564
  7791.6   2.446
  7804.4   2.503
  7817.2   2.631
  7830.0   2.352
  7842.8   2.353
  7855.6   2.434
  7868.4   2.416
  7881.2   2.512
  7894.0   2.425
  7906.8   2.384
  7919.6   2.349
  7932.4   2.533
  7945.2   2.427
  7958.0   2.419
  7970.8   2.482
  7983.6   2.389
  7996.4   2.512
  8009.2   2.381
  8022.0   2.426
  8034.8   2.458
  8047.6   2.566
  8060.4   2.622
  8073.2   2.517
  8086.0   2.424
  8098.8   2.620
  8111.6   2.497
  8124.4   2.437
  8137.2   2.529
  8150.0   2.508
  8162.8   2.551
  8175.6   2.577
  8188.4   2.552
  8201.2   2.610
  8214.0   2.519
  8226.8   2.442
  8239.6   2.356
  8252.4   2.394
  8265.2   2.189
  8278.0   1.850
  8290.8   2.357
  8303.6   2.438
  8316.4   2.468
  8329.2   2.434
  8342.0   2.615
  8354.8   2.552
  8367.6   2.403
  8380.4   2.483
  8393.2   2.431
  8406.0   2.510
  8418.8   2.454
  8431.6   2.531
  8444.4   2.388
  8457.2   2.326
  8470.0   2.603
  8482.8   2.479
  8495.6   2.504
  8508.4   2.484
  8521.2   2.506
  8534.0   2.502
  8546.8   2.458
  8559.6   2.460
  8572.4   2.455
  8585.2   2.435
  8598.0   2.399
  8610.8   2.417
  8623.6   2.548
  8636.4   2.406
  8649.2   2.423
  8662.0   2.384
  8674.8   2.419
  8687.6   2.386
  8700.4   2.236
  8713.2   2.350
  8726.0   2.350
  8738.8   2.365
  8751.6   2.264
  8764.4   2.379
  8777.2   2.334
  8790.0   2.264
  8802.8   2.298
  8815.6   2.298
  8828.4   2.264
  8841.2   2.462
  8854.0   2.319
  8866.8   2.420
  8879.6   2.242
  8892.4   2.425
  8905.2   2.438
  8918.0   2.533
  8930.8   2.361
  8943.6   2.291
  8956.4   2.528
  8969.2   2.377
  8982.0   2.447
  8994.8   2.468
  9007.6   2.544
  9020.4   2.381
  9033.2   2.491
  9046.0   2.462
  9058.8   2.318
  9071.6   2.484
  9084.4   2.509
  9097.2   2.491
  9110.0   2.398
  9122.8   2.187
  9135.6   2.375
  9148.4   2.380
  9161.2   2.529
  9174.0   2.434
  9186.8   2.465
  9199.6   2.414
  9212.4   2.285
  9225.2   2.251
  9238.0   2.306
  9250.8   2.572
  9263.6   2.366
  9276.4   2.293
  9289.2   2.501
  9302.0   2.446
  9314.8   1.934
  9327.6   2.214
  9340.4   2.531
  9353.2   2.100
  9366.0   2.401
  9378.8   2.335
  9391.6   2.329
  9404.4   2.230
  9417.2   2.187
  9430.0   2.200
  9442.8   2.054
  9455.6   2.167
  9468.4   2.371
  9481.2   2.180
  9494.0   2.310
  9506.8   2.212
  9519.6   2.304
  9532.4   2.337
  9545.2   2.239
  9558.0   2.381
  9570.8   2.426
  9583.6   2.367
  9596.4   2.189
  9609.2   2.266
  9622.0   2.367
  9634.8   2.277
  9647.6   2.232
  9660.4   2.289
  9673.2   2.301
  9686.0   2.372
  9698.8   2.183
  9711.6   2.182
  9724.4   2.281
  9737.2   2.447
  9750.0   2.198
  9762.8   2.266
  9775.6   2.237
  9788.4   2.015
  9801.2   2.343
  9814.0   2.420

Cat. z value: 0.405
